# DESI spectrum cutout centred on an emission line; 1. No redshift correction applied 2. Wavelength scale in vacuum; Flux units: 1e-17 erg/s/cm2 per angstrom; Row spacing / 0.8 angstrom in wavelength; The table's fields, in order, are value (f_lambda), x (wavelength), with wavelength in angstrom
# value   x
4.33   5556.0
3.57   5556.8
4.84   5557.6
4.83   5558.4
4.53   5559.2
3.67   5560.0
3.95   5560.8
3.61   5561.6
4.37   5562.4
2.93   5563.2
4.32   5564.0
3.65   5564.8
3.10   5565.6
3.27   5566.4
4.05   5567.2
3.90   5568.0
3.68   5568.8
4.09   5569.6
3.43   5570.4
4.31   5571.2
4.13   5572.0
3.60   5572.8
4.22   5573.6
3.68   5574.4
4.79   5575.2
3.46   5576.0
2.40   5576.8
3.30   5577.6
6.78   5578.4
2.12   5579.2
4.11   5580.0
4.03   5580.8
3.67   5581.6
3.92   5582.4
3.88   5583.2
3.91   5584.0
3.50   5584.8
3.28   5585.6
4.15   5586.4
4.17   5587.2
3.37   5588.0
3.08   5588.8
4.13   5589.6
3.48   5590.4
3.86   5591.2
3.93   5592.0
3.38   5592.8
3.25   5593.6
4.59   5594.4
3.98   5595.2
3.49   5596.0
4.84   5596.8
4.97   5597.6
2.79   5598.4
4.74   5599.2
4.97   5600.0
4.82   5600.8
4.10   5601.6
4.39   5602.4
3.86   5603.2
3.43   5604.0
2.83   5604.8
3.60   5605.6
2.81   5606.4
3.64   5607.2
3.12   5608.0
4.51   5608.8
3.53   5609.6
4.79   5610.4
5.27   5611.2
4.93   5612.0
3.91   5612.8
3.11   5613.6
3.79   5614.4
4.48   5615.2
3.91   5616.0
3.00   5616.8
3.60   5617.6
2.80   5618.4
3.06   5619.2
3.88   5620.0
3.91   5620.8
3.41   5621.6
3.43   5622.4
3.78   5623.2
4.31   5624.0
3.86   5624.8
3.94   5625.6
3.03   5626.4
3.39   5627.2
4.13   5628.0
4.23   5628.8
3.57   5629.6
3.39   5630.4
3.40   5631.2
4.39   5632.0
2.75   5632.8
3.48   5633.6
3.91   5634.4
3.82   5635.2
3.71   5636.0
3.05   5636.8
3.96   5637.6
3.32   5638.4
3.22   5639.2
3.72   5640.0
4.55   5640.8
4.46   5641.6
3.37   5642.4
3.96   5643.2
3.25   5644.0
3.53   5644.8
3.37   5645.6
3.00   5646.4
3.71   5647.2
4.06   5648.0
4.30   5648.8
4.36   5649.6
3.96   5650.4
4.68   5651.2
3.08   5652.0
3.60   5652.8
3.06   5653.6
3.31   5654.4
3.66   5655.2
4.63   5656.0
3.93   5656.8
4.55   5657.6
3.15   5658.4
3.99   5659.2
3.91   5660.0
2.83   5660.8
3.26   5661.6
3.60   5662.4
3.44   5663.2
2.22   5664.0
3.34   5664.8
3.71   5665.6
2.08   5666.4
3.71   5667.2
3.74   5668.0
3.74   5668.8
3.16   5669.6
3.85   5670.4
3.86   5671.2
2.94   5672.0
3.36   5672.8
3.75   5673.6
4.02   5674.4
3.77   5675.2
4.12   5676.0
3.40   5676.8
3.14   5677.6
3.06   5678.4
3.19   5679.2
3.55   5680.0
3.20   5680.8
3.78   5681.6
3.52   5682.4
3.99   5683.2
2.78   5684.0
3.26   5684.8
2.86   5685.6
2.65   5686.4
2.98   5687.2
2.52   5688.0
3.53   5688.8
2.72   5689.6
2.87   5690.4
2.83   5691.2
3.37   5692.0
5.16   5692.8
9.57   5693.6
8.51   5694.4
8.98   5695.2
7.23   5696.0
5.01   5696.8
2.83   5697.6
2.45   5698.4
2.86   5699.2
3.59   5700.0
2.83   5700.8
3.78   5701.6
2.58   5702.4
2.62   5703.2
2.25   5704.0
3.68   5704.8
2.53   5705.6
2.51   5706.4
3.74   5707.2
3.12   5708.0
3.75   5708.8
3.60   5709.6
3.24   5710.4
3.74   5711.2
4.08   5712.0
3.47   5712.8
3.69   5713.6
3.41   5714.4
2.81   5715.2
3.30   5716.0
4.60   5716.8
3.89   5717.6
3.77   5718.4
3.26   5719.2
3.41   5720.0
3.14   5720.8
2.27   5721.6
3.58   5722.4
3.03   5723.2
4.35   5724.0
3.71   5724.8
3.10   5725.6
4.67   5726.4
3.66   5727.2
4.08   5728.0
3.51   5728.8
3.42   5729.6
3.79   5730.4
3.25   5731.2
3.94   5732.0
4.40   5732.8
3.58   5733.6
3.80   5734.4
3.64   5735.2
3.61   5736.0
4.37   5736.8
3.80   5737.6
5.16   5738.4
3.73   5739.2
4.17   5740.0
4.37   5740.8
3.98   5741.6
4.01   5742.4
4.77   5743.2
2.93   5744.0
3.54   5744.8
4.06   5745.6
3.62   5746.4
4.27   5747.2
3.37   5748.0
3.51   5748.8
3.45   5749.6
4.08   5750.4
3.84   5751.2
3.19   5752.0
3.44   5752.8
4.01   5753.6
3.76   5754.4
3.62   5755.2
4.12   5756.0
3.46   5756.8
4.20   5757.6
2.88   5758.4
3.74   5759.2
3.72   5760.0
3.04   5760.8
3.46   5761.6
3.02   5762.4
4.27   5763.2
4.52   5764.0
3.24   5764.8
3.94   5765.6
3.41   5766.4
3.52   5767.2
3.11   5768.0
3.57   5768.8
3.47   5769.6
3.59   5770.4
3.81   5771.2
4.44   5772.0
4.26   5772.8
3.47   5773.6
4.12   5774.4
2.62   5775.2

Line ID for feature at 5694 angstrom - H-beta 4861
